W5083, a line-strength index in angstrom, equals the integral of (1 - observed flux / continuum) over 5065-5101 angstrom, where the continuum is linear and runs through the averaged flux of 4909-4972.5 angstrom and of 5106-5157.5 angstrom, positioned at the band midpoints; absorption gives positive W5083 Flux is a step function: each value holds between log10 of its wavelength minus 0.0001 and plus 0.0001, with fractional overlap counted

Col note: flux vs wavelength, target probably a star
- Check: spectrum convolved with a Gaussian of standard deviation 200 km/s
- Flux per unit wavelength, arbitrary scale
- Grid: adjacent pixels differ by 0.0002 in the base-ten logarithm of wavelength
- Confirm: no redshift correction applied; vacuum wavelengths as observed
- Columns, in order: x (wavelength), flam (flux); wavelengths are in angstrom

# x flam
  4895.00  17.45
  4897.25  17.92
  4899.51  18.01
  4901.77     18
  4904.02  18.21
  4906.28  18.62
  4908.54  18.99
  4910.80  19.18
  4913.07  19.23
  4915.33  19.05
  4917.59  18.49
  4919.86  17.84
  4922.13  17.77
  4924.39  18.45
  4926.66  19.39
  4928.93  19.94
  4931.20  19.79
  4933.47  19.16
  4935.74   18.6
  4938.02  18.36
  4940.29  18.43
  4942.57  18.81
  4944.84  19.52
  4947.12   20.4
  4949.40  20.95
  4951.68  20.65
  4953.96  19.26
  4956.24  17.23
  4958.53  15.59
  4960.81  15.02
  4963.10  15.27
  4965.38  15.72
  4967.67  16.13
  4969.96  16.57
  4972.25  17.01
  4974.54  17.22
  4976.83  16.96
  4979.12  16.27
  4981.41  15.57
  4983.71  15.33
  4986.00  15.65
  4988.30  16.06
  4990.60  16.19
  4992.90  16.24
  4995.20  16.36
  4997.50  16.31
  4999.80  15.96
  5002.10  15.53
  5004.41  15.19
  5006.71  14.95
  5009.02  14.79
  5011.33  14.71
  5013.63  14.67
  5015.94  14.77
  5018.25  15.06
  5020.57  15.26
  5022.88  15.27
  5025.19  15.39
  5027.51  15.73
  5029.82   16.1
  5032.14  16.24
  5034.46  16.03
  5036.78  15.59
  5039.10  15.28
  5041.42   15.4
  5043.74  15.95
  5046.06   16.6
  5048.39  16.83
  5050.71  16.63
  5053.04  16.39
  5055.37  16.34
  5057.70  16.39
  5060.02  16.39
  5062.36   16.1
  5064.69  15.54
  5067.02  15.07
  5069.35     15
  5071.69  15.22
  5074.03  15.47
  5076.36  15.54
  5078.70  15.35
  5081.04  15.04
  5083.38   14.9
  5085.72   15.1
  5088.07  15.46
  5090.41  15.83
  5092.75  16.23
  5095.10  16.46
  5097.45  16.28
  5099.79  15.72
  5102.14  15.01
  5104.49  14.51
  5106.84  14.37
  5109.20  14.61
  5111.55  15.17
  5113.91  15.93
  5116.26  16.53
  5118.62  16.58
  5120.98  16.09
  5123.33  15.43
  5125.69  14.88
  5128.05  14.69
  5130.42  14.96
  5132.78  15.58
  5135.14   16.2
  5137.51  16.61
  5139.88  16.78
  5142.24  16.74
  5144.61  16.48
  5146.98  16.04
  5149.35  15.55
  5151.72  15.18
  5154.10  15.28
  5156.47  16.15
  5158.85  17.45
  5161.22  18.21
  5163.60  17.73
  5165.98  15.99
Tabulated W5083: 1.9 angstrom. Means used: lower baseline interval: 18.3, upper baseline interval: 15.7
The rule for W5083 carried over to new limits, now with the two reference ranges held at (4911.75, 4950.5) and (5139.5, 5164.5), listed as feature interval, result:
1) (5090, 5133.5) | 3.71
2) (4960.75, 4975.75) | 1.94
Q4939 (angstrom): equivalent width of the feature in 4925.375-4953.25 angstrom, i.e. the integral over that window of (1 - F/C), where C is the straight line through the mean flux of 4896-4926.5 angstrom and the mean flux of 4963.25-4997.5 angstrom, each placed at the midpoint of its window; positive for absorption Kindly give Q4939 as -3.1 angstrom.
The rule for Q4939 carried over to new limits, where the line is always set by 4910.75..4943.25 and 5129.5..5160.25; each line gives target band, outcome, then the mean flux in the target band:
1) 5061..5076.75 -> 1.50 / 15.4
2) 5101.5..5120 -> 1.31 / 15.4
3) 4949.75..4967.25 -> 1.26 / 17.1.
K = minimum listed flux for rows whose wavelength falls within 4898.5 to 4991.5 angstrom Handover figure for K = 15.02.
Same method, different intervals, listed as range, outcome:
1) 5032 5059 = 15.28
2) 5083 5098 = 14.9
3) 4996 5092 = 14.67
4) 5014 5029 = 14.77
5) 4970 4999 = 15.33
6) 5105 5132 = 14.37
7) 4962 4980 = 15.27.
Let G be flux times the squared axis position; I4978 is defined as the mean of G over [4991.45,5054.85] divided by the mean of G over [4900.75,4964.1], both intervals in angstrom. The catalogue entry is 0.9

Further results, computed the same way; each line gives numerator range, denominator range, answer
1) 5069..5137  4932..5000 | 0.95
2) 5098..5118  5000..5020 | 1.06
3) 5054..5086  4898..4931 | 0.89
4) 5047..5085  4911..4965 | 0.89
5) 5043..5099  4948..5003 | 0.99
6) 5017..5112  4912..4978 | 0.90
